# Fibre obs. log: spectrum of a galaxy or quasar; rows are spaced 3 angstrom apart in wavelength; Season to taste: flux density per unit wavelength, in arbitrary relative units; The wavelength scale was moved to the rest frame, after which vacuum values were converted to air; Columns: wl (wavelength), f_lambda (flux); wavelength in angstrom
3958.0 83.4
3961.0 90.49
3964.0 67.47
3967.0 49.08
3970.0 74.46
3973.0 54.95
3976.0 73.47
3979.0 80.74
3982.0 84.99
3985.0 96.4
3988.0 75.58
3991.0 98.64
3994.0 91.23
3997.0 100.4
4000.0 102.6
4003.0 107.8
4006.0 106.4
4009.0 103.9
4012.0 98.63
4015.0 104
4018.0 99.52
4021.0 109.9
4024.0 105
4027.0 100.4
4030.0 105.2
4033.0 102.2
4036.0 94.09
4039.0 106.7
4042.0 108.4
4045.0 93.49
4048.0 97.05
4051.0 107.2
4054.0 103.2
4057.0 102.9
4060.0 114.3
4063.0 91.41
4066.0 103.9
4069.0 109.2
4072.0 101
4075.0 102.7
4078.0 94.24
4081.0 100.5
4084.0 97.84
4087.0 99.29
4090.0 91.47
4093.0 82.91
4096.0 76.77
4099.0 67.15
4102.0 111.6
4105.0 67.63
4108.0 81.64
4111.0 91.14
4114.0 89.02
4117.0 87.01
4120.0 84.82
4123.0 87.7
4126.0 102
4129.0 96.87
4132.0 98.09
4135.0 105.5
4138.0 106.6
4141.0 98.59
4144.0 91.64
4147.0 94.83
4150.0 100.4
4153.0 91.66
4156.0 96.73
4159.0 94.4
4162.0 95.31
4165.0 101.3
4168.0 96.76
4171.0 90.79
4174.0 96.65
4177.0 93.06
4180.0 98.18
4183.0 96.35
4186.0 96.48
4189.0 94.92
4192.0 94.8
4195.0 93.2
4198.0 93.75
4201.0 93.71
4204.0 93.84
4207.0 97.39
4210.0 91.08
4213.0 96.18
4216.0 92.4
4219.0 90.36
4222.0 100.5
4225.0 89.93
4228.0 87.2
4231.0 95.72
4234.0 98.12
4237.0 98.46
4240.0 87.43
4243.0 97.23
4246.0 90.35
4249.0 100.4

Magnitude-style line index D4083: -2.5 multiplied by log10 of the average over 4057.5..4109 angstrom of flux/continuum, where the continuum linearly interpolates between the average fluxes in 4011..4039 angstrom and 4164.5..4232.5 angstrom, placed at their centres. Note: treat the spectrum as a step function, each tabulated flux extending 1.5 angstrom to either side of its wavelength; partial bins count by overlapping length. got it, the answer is 0.06 mag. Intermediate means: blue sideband 102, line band 94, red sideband 94.4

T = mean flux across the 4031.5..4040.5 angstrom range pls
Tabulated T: 101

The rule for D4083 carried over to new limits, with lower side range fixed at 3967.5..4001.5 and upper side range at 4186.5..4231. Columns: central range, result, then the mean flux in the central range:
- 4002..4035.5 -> -0.21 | 104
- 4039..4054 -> -0.18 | 102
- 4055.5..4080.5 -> -0.17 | 102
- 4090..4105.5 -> 0.07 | 83.1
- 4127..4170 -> -0.08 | 97.7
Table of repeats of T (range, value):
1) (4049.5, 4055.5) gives 105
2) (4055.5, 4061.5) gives 109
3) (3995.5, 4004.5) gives 104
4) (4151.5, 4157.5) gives 94.2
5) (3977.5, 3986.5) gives 87.4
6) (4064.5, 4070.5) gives 107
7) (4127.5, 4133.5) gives 97.5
